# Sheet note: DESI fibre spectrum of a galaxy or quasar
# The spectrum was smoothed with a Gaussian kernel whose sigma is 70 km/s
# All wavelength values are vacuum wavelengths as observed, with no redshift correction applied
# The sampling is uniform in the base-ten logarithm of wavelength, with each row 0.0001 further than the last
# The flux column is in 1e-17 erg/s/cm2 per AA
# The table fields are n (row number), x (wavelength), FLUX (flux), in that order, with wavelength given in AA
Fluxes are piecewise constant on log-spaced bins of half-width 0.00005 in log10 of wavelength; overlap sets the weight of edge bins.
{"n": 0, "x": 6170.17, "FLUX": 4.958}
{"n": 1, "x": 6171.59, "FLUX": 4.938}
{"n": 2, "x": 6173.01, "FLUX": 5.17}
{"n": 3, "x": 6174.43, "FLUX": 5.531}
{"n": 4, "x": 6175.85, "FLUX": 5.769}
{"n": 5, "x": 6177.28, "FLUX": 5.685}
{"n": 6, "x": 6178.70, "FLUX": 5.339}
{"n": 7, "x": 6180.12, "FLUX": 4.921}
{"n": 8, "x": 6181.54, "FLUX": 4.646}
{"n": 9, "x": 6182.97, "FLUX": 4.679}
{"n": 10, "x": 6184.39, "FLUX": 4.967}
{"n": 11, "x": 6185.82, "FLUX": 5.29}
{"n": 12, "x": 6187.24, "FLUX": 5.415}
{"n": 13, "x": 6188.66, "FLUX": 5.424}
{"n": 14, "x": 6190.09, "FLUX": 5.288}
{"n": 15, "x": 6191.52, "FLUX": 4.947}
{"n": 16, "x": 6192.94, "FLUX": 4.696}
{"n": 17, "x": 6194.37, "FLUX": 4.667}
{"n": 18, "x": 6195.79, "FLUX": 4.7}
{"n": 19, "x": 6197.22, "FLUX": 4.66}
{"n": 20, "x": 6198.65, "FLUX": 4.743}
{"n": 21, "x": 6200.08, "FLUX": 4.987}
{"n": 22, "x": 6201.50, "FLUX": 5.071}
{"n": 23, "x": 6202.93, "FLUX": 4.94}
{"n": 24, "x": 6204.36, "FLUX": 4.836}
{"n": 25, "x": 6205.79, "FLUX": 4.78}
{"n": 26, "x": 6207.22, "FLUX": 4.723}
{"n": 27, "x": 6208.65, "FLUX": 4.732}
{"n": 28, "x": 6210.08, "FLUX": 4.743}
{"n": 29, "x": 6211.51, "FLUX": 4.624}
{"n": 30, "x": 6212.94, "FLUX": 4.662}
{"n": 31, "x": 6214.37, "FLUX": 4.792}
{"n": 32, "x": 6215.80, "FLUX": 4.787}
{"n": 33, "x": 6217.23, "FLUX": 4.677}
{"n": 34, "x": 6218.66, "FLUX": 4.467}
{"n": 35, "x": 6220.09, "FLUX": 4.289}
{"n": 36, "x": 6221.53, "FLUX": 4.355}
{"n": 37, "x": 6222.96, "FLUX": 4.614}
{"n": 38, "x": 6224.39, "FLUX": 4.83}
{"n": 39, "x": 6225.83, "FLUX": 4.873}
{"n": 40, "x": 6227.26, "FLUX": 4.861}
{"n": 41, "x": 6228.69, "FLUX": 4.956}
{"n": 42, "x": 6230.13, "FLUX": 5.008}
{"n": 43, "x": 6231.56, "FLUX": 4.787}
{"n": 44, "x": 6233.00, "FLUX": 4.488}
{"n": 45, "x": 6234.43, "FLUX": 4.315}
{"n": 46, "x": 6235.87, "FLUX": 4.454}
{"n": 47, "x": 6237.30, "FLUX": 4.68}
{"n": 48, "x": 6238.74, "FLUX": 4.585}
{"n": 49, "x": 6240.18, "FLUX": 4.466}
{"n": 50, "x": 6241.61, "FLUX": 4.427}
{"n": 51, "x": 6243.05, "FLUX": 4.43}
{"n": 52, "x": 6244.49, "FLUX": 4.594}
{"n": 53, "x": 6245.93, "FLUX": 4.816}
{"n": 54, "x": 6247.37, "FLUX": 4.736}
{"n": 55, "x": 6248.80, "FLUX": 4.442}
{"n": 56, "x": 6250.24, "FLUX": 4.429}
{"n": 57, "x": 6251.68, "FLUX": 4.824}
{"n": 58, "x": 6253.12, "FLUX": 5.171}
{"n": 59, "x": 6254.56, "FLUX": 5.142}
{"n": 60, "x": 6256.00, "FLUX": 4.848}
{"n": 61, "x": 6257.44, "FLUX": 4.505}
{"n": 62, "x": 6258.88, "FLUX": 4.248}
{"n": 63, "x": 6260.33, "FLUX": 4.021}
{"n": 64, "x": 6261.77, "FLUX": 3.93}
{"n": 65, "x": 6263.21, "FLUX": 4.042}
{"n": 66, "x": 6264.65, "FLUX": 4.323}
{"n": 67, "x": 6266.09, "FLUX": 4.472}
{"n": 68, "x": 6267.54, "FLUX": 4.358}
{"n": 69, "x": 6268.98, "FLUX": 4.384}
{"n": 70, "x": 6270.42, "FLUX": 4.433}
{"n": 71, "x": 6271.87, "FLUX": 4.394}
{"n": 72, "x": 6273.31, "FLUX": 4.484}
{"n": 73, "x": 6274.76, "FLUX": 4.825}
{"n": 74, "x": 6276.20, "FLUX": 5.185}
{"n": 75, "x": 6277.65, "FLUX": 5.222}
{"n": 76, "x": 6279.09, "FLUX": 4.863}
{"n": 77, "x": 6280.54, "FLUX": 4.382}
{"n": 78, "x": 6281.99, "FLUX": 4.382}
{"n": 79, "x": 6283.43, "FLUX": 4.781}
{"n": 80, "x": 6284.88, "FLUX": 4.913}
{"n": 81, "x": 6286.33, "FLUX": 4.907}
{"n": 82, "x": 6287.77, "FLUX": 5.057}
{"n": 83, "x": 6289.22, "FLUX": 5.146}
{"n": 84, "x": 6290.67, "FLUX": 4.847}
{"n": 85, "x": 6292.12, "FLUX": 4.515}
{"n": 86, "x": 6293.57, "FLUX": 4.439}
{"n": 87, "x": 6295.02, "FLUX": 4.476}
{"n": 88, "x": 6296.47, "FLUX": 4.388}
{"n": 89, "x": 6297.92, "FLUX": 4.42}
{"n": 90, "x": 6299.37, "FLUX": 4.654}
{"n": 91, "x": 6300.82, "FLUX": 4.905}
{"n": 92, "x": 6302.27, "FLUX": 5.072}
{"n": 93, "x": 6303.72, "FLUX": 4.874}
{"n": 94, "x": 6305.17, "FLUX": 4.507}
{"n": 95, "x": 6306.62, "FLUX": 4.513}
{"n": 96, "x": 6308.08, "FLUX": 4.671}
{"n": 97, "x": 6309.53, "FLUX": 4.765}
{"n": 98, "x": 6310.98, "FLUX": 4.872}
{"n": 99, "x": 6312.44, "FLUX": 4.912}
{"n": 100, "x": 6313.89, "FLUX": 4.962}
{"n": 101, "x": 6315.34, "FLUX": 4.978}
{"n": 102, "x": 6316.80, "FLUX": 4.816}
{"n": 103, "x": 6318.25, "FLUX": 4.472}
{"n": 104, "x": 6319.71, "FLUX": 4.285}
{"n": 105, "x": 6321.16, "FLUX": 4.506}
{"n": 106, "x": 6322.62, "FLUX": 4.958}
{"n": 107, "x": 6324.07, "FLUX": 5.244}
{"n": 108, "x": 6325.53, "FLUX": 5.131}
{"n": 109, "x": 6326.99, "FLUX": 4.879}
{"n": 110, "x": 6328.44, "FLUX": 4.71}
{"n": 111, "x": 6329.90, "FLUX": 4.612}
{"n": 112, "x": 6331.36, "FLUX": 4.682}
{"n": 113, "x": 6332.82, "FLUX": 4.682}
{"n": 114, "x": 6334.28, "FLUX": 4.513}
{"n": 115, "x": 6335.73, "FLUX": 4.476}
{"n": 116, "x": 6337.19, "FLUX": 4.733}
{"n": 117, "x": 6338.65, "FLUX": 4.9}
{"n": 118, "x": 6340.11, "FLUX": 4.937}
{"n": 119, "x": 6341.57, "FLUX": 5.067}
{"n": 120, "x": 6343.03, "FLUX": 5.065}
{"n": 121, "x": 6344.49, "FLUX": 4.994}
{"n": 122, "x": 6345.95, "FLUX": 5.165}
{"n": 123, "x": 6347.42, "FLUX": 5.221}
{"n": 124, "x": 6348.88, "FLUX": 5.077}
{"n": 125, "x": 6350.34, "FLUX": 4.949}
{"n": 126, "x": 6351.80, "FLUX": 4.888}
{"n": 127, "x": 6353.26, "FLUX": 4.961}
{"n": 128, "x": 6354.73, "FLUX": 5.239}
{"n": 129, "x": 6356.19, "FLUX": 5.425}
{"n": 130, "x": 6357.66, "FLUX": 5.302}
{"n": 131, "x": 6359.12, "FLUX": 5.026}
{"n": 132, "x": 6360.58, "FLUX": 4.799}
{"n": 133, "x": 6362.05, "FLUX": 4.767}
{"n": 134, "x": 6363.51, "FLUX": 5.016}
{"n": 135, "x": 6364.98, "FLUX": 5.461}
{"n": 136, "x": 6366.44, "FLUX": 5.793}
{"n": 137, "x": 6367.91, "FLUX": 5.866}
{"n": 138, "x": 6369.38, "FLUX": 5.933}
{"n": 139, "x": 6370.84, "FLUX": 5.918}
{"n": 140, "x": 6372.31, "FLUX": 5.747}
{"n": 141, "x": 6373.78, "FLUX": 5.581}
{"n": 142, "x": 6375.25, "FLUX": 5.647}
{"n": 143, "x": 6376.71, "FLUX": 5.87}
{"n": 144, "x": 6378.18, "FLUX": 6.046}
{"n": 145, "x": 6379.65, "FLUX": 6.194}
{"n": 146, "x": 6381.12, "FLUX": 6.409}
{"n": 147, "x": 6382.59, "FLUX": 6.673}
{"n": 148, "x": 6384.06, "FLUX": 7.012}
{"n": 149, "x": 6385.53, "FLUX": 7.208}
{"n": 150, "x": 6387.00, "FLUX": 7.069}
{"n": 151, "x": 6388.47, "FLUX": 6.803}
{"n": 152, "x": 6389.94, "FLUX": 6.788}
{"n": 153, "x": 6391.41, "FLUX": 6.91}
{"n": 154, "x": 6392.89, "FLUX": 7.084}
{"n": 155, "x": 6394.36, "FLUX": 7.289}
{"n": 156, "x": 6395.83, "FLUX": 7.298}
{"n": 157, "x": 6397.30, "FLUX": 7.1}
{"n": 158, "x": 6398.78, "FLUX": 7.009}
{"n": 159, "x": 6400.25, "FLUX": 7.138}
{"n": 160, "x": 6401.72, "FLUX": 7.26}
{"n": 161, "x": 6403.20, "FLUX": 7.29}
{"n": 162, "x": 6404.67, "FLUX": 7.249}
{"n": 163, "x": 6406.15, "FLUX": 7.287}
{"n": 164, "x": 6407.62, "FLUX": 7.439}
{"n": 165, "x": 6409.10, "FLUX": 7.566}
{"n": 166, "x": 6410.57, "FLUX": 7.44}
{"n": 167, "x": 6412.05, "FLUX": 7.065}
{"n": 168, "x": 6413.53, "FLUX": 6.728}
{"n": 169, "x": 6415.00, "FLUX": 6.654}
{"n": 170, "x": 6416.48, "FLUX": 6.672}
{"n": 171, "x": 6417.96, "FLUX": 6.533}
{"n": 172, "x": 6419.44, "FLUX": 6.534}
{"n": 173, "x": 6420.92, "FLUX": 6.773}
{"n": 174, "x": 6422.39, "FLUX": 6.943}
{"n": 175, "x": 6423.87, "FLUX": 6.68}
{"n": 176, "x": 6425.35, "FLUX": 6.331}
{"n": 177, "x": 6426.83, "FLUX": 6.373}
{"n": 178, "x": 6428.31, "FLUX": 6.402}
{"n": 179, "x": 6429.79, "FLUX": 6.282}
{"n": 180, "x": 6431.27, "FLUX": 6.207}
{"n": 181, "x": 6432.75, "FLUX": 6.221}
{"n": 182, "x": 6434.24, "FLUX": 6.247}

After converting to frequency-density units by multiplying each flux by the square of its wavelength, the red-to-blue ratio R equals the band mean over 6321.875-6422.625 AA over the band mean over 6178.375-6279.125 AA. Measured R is 1.33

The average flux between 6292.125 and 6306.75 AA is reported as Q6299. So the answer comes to 4.63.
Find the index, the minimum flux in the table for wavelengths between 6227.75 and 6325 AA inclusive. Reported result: 3.93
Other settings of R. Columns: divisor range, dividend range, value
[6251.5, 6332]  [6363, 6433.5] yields 1.46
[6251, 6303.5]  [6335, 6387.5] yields 1.22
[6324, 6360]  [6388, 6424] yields 1.45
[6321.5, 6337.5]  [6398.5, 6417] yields 1.53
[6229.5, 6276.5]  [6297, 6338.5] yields 1.07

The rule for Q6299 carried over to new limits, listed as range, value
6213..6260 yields 4.65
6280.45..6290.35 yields 4.82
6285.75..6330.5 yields 4.76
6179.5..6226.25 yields 4.81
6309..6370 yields 4.98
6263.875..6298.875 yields 4.65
